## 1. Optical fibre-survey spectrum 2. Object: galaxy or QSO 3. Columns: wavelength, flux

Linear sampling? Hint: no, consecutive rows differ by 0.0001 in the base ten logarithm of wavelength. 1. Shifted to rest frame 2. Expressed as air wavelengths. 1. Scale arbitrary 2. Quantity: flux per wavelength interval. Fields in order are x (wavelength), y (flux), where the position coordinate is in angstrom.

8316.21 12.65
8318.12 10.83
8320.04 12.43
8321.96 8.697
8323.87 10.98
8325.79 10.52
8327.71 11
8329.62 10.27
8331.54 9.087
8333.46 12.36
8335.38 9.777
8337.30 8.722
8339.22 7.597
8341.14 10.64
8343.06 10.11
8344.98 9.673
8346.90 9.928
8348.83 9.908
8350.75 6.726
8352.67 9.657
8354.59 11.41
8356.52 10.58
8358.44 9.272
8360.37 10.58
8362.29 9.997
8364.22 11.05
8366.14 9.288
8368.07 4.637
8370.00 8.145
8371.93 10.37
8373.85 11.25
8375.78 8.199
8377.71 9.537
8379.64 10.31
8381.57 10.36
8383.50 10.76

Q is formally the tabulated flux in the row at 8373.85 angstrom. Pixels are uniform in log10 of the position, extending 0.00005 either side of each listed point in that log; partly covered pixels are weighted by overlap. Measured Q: 11.25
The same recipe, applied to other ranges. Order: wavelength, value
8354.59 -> 11.41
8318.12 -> 10.83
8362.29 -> 9.997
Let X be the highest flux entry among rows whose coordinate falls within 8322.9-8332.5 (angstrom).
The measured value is 11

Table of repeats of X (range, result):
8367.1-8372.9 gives 10.37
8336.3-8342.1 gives 10.64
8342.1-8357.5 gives 11.41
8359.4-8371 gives 11.05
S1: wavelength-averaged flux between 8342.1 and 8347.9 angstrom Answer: 9.9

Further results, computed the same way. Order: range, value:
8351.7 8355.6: 10.5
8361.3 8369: 8.77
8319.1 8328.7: 10.7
